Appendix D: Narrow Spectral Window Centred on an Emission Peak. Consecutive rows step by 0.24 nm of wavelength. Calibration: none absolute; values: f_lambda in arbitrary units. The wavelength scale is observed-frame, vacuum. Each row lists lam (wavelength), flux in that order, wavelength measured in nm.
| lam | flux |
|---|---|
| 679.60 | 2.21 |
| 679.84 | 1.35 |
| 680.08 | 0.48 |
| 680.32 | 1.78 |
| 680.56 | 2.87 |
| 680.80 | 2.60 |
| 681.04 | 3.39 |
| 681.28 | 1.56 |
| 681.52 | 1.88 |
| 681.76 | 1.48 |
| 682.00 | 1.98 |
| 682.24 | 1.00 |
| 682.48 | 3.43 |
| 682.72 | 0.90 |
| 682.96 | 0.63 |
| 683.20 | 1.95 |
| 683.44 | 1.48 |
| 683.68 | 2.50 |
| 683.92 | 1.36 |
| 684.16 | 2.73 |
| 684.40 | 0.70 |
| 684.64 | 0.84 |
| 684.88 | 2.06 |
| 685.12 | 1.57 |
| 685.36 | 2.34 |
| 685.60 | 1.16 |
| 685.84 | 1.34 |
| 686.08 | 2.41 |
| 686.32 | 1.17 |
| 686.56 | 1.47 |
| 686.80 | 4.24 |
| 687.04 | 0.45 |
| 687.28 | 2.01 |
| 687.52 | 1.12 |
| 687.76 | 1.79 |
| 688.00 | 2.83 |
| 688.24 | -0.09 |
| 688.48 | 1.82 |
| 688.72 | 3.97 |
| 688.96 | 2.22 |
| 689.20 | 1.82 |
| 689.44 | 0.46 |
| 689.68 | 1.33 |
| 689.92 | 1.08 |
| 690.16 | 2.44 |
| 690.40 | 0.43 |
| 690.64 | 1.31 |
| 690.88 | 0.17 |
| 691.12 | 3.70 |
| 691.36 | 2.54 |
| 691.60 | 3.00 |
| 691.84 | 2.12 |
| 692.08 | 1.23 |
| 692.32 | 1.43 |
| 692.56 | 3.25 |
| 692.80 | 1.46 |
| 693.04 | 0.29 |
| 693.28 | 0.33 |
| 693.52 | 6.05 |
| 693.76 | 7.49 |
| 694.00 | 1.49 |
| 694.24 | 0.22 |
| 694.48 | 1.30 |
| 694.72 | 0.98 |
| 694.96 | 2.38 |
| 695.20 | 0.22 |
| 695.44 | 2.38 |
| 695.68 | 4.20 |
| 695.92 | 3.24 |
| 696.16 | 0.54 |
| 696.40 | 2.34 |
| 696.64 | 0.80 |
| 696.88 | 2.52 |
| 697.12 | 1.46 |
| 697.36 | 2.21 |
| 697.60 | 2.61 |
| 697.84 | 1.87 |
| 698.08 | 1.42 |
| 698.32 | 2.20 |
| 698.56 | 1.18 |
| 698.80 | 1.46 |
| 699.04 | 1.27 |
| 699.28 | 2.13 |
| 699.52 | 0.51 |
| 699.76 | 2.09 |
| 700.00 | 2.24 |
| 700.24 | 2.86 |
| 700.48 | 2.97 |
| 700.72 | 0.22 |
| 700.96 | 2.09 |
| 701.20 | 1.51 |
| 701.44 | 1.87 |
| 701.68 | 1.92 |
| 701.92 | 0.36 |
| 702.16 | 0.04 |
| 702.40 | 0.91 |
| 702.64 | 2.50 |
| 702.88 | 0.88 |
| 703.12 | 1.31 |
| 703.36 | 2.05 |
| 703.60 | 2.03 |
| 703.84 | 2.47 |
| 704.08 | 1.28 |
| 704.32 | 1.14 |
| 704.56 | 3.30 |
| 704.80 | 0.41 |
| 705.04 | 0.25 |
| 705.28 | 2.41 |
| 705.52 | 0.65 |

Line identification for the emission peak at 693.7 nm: H-alpha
